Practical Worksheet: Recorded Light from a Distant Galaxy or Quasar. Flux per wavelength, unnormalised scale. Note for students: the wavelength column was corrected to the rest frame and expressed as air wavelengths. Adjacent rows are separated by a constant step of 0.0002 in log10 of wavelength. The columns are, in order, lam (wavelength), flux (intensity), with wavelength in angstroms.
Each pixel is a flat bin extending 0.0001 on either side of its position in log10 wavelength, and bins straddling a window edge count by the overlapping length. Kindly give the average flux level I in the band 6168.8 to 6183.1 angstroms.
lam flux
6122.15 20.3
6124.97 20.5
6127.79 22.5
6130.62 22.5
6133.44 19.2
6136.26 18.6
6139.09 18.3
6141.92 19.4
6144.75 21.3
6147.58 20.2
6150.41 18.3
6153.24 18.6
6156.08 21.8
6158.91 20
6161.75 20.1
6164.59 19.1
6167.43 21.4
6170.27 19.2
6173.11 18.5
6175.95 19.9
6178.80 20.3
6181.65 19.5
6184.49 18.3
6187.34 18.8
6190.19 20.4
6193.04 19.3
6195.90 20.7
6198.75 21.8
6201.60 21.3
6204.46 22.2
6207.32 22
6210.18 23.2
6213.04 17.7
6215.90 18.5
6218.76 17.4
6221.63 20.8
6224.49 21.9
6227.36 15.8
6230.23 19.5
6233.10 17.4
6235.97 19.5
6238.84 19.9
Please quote 19.5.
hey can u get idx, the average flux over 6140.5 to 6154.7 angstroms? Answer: 19.6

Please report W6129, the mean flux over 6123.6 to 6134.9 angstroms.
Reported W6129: 21.2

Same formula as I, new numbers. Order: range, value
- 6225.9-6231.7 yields 17.7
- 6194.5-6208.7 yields 21.6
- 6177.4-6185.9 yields 19.4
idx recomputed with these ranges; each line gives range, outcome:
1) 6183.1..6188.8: 18.6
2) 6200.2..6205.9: 21.7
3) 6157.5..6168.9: 20.1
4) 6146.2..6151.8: 19.3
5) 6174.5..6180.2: 20.1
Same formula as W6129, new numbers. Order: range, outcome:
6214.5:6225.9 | 19.7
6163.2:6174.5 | 19.6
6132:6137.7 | 18.9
